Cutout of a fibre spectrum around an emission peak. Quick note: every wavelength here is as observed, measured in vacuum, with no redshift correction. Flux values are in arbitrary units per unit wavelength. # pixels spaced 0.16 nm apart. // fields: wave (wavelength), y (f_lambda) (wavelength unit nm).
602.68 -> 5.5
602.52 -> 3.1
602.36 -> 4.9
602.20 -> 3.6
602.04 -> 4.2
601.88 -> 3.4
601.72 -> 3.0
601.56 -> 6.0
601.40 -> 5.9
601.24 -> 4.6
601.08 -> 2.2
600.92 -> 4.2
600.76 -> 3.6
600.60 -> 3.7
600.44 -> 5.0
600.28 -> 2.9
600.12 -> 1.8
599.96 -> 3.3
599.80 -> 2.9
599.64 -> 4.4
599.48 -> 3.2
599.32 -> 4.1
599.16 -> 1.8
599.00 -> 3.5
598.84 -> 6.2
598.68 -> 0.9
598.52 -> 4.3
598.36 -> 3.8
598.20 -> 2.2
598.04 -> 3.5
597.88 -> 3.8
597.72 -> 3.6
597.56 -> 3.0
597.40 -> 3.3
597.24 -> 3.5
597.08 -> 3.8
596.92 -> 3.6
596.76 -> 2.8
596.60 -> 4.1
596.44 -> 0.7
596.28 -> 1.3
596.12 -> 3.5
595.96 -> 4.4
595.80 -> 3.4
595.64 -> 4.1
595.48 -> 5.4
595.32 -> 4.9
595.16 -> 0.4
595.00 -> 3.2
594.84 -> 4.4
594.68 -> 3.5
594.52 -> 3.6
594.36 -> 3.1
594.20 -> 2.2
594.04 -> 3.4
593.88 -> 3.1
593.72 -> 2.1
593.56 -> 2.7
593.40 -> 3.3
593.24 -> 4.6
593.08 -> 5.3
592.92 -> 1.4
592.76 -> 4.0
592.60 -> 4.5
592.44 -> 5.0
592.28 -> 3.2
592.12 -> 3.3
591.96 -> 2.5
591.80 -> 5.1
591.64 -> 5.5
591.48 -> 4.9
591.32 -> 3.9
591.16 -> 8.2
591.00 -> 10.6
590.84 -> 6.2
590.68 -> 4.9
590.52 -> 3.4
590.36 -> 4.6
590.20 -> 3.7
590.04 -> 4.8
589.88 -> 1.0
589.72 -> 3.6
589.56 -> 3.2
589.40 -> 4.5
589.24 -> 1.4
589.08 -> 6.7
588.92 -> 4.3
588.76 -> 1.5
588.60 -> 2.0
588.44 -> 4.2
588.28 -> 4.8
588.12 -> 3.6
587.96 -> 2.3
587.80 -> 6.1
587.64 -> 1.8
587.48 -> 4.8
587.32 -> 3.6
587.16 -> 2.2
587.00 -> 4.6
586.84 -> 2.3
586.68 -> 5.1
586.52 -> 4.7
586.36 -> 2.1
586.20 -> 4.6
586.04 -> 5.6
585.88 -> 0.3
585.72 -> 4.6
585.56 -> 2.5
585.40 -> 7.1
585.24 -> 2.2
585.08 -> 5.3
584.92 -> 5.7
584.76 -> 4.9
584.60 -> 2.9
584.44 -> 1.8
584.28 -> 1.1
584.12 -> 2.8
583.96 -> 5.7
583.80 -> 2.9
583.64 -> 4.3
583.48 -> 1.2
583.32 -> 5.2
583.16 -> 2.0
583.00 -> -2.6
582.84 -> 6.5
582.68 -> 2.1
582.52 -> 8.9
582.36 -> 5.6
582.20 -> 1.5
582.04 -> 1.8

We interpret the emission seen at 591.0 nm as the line [O III]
